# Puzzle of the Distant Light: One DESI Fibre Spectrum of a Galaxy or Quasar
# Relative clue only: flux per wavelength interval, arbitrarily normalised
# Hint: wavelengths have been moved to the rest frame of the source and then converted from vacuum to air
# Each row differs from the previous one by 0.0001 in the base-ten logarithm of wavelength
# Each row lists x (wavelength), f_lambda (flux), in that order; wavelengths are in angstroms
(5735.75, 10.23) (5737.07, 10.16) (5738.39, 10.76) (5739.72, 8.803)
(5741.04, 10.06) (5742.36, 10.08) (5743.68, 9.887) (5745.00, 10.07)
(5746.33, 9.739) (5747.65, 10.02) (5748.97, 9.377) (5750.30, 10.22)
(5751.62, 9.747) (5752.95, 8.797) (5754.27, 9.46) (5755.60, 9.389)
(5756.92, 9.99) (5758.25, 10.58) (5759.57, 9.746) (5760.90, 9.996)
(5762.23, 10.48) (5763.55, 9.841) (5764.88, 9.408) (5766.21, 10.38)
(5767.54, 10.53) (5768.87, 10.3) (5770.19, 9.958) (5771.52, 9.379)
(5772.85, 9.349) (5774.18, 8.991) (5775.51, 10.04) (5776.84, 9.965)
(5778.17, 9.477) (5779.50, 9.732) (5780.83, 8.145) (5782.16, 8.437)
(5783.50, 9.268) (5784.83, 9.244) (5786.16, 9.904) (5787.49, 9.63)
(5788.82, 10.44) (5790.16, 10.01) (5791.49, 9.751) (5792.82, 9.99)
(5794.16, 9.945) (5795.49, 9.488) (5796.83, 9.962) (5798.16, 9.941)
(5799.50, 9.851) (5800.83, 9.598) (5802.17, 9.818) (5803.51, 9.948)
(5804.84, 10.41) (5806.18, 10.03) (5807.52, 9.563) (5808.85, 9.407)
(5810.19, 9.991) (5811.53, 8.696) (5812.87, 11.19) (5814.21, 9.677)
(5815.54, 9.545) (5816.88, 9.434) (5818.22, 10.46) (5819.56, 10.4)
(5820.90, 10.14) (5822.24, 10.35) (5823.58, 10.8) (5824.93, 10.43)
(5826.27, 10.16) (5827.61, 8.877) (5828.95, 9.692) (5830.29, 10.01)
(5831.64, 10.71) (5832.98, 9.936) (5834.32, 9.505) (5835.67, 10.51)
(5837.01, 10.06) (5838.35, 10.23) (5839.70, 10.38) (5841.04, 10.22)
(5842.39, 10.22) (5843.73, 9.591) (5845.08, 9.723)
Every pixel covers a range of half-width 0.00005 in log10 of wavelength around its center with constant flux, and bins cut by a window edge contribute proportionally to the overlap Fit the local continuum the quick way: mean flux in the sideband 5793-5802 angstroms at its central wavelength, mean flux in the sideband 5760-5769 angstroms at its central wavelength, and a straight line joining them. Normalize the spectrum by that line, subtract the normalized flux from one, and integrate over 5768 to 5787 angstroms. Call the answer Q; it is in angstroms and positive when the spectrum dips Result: 1.0 angstroms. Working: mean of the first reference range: 10.1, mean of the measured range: 9.46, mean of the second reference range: 9.8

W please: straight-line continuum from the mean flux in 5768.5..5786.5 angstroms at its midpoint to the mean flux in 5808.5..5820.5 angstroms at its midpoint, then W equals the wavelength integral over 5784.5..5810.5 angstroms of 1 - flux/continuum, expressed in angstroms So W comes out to -0.5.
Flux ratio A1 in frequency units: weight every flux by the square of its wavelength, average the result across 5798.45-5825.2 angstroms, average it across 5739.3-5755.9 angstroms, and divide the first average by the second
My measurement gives 1.05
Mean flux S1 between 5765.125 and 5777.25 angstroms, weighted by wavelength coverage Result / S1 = 9.86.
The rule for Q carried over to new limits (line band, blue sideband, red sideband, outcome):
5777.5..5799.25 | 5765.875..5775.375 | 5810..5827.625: 0.7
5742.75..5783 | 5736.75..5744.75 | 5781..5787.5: -0.7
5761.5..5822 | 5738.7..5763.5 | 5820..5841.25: 1.2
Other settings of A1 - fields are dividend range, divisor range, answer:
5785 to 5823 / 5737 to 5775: 1.02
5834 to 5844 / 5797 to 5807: 1.03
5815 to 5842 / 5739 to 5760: 1.06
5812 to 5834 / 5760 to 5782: 1.06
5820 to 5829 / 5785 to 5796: 1.03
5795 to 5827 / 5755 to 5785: 1.04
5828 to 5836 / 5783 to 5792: 1.04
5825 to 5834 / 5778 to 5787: 1.10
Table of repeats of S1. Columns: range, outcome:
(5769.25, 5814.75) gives 9.69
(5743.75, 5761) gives 9.78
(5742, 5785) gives 9.7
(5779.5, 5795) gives 9.53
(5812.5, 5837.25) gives 10.1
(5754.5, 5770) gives 10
